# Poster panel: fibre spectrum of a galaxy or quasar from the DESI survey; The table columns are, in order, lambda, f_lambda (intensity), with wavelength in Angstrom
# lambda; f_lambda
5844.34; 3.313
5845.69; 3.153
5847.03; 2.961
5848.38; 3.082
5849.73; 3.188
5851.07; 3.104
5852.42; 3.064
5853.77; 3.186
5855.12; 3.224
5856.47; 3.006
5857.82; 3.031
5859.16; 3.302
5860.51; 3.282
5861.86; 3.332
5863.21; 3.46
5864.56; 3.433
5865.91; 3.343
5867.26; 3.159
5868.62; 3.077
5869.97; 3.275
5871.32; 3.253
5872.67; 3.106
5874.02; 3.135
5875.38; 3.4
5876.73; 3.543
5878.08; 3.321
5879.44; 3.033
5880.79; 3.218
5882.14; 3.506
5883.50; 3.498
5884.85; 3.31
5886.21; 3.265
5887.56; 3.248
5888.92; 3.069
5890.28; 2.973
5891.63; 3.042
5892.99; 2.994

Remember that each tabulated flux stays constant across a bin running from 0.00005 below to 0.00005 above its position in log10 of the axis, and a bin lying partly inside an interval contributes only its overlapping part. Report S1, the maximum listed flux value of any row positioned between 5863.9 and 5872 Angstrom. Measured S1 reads 3.433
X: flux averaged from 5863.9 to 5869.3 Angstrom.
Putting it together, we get 3.25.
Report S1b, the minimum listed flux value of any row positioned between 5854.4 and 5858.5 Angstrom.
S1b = 3.006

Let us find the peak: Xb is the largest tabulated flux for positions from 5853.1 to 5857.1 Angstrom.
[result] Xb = 3.224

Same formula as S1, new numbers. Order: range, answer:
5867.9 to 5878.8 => 3.543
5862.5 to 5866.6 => 3.46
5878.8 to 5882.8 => 3.506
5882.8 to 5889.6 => 3.498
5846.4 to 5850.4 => 3.188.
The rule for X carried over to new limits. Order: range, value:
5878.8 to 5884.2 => 3.32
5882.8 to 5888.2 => 3.33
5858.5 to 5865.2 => 3.36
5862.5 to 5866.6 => 3.41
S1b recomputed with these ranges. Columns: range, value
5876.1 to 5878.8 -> 3.321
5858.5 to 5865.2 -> 3.282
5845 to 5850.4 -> 2.961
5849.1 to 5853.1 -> 3.064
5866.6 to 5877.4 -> 3.077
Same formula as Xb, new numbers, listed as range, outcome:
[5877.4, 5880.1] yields 3.321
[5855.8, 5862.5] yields 3.332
